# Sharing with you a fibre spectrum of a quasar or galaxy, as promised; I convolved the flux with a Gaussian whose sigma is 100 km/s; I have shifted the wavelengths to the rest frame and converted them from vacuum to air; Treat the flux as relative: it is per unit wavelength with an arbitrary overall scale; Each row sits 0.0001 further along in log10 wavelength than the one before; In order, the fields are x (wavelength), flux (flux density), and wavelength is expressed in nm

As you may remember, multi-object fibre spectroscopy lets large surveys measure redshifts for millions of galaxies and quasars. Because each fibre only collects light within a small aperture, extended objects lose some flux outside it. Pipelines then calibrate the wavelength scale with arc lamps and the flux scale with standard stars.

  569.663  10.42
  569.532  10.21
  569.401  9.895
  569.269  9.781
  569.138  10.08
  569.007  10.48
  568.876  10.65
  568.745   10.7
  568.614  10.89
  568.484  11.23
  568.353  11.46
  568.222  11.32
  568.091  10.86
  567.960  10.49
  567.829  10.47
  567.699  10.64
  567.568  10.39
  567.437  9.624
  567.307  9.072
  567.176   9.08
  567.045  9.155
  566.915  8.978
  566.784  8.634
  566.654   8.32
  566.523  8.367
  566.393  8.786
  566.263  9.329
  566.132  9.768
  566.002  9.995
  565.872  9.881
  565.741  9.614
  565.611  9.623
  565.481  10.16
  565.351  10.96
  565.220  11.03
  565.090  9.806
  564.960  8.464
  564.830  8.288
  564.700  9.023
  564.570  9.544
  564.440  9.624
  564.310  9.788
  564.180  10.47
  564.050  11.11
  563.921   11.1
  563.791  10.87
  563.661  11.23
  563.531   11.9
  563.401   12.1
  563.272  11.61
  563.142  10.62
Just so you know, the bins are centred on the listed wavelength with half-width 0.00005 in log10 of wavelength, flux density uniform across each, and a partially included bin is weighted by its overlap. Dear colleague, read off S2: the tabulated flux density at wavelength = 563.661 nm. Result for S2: 11.23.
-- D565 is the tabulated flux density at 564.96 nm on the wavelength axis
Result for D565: 8.464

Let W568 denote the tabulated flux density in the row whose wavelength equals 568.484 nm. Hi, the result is 11.23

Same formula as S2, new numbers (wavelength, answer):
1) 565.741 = 9.614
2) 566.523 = 8.367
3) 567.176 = 9.08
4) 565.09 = 9.806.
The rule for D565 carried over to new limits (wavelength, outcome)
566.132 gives 9.768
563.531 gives 11.9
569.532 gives 10.21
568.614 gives 10.89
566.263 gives 9.329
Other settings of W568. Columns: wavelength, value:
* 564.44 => 9.624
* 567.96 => 10.49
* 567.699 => 10.64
